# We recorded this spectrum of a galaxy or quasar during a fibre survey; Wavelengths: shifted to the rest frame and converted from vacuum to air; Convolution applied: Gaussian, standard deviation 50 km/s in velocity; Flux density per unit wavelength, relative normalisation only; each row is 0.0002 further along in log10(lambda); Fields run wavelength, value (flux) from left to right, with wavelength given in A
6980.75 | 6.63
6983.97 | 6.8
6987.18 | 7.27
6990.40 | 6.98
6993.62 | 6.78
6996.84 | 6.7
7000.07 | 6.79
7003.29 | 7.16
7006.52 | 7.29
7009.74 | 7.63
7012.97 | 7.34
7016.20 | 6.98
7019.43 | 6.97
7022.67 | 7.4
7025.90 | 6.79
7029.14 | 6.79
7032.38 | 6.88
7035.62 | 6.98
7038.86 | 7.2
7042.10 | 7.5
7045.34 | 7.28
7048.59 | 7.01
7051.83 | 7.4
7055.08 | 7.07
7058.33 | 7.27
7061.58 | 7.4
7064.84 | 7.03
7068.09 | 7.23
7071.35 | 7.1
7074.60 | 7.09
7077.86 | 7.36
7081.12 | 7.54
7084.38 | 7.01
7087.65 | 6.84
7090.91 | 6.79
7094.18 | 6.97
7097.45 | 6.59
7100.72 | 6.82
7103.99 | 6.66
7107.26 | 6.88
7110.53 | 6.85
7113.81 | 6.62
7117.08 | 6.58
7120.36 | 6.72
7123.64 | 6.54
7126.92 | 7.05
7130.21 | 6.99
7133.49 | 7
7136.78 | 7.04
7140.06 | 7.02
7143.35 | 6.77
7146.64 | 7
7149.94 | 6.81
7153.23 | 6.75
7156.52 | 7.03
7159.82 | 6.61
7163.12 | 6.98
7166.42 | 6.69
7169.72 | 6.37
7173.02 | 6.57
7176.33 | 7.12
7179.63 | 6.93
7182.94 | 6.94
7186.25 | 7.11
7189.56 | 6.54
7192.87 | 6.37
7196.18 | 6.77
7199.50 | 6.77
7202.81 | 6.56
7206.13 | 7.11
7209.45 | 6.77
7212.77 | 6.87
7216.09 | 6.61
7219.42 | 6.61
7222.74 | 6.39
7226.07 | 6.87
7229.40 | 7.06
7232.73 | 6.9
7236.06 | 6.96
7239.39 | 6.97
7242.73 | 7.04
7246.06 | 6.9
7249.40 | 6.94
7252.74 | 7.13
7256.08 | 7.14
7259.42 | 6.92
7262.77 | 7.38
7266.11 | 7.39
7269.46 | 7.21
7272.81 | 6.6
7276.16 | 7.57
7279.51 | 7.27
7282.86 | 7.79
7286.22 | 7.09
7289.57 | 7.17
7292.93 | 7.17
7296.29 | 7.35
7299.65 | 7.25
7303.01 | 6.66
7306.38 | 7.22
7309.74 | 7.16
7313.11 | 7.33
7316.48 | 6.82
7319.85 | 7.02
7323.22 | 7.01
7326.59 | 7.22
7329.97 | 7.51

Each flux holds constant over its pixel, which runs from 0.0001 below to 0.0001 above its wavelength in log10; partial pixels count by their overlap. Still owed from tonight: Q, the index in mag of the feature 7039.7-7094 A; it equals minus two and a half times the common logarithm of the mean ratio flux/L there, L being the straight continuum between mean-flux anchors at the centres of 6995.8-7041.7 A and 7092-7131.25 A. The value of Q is -0.04 mag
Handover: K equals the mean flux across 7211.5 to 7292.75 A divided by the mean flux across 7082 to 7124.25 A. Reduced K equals 1.04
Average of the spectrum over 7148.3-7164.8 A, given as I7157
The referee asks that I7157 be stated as 6.84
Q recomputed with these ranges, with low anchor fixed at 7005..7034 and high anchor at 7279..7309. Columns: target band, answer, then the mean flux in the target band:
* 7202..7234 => 0.06 mag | 6.78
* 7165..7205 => 0.07 mag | 6.73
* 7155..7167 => 0.05 mag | 6.83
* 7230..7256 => 0.03 mag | 6.99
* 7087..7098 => 0.05 mag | 6.81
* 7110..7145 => 0.05 mag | 6.83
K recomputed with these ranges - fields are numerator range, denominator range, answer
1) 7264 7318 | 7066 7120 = 1.04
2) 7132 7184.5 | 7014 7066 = 0.96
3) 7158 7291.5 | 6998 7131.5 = 0.98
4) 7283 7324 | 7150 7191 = 1.05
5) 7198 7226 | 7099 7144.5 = 0.98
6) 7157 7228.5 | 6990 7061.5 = 0.95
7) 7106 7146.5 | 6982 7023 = 0.97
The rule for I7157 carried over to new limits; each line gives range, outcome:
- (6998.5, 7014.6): 7.25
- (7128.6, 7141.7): 7.02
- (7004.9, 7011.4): 7.46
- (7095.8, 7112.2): 6.76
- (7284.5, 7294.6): 7.14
